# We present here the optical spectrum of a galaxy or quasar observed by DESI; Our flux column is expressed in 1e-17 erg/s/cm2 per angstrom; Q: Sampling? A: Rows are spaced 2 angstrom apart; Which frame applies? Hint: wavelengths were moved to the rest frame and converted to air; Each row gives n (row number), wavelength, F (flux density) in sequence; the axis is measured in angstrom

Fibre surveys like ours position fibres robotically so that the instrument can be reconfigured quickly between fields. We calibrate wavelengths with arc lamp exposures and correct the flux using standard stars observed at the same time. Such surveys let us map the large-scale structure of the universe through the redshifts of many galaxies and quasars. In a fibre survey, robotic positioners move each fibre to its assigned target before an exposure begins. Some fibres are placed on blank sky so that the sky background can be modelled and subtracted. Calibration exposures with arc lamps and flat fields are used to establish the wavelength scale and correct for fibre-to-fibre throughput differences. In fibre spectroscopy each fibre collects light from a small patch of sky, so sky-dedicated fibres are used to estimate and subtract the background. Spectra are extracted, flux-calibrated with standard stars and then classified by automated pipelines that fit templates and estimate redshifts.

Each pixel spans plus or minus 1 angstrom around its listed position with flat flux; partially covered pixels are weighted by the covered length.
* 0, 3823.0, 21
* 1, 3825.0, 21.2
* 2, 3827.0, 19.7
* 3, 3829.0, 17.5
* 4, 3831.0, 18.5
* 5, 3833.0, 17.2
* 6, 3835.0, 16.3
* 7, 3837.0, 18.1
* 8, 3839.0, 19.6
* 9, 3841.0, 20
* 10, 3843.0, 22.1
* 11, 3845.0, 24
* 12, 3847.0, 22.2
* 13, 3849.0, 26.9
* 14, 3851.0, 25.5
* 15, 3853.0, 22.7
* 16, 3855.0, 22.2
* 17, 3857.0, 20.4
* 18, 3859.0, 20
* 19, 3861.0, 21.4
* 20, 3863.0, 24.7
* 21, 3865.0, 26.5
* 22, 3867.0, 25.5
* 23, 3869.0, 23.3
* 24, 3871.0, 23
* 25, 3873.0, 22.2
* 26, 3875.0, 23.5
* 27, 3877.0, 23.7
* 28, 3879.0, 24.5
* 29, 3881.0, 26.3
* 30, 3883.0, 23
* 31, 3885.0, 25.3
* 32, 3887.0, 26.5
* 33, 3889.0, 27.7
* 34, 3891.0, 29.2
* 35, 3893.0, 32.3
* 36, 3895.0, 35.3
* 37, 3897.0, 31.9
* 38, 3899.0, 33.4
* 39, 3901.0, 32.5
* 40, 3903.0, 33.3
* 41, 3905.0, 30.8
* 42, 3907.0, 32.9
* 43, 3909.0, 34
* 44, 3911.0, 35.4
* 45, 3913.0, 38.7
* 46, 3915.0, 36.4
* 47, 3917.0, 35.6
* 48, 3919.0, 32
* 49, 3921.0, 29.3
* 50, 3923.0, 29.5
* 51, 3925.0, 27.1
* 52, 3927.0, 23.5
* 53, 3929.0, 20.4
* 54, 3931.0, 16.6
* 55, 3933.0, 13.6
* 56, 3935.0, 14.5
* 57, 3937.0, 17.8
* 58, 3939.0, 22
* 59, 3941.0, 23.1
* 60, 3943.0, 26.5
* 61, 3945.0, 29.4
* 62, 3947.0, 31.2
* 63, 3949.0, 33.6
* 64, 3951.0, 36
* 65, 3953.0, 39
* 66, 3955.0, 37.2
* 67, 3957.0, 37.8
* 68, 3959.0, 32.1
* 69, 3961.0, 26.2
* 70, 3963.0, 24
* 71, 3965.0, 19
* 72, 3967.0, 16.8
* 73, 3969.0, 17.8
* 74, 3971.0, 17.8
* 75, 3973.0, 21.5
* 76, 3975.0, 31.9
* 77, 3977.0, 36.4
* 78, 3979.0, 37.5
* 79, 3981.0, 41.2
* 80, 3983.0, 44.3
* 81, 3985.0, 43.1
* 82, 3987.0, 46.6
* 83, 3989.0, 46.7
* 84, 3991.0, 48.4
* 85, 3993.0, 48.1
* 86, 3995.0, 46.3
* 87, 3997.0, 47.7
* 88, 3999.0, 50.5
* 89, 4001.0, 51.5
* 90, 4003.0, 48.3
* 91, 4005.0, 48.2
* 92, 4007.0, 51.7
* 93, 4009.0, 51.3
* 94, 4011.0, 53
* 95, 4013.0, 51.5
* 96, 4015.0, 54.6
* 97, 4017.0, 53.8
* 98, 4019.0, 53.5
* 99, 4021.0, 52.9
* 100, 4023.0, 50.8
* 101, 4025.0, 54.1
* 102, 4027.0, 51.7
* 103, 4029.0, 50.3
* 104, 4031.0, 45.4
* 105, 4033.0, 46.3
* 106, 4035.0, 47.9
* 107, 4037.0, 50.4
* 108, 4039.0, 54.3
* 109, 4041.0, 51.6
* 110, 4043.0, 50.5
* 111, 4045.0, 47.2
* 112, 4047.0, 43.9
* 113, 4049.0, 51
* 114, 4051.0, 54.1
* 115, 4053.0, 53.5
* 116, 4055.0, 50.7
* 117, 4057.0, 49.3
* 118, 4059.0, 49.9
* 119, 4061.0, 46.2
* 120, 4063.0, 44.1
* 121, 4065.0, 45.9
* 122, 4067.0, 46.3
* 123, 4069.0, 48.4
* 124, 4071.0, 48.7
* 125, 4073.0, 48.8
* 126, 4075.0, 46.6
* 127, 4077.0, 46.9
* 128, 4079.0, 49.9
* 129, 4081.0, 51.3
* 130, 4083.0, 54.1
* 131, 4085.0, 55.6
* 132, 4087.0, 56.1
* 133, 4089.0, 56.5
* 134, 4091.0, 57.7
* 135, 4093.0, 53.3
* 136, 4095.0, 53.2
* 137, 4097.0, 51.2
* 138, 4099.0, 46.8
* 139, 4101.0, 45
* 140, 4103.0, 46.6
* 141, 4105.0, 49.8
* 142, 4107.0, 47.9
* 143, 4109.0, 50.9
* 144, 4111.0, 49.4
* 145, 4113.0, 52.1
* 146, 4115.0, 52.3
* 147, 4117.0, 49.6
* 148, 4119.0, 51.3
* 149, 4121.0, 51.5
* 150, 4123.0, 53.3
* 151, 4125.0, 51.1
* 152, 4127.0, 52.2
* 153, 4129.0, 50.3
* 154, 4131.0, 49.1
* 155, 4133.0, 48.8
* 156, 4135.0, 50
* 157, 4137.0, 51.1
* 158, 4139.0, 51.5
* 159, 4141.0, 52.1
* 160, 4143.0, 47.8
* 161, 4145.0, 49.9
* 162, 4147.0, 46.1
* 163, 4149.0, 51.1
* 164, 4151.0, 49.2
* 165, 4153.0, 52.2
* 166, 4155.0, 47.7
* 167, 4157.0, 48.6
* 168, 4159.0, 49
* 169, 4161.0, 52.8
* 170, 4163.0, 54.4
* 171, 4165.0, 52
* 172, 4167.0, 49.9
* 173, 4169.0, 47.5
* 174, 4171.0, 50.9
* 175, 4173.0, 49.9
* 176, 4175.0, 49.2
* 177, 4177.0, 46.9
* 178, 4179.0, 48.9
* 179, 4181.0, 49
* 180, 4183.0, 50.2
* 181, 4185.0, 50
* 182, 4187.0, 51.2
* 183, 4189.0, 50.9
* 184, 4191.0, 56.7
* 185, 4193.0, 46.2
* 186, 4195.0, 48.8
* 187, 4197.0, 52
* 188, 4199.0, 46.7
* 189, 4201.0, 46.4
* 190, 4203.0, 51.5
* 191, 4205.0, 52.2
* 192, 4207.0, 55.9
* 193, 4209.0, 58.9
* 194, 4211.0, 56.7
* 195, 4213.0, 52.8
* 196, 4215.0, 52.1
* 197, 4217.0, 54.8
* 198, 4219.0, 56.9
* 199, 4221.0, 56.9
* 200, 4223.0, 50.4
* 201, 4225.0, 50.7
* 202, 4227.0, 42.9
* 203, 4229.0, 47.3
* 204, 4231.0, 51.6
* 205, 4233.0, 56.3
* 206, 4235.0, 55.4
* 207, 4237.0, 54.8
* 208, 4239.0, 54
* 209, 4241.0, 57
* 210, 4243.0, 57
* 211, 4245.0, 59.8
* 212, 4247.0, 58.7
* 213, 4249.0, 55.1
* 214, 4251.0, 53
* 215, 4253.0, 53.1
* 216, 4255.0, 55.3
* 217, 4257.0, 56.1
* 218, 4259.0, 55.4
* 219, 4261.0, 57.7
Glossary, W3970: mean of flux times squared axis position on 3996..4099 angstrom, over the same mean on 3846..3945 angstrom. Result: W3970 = 2.06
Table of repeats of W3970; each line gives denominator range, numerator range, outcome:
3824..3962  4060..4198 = 2.14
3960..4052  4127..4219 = 1.24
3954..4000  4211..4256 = 1.72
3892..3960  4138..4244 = 1.96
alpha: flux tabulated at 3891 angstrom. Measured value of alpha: 29.2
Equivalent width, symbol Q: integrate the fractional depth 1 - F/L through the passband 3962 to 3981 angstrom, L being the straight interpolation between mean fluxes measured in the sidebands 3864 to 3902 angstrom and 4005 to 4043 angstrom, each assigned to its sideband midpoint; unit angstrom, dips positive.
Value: 7.56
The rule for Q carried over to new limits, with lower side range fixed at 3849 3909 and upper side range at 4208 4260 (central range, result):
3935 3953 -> 2.5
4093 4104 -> -1.3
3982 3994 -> -3.8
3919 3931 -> 1.8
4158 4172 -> -0.6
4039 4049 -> -2.4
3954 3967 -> 1.8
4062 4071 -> -1.1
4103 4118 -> -1.8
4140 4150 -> -0.4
